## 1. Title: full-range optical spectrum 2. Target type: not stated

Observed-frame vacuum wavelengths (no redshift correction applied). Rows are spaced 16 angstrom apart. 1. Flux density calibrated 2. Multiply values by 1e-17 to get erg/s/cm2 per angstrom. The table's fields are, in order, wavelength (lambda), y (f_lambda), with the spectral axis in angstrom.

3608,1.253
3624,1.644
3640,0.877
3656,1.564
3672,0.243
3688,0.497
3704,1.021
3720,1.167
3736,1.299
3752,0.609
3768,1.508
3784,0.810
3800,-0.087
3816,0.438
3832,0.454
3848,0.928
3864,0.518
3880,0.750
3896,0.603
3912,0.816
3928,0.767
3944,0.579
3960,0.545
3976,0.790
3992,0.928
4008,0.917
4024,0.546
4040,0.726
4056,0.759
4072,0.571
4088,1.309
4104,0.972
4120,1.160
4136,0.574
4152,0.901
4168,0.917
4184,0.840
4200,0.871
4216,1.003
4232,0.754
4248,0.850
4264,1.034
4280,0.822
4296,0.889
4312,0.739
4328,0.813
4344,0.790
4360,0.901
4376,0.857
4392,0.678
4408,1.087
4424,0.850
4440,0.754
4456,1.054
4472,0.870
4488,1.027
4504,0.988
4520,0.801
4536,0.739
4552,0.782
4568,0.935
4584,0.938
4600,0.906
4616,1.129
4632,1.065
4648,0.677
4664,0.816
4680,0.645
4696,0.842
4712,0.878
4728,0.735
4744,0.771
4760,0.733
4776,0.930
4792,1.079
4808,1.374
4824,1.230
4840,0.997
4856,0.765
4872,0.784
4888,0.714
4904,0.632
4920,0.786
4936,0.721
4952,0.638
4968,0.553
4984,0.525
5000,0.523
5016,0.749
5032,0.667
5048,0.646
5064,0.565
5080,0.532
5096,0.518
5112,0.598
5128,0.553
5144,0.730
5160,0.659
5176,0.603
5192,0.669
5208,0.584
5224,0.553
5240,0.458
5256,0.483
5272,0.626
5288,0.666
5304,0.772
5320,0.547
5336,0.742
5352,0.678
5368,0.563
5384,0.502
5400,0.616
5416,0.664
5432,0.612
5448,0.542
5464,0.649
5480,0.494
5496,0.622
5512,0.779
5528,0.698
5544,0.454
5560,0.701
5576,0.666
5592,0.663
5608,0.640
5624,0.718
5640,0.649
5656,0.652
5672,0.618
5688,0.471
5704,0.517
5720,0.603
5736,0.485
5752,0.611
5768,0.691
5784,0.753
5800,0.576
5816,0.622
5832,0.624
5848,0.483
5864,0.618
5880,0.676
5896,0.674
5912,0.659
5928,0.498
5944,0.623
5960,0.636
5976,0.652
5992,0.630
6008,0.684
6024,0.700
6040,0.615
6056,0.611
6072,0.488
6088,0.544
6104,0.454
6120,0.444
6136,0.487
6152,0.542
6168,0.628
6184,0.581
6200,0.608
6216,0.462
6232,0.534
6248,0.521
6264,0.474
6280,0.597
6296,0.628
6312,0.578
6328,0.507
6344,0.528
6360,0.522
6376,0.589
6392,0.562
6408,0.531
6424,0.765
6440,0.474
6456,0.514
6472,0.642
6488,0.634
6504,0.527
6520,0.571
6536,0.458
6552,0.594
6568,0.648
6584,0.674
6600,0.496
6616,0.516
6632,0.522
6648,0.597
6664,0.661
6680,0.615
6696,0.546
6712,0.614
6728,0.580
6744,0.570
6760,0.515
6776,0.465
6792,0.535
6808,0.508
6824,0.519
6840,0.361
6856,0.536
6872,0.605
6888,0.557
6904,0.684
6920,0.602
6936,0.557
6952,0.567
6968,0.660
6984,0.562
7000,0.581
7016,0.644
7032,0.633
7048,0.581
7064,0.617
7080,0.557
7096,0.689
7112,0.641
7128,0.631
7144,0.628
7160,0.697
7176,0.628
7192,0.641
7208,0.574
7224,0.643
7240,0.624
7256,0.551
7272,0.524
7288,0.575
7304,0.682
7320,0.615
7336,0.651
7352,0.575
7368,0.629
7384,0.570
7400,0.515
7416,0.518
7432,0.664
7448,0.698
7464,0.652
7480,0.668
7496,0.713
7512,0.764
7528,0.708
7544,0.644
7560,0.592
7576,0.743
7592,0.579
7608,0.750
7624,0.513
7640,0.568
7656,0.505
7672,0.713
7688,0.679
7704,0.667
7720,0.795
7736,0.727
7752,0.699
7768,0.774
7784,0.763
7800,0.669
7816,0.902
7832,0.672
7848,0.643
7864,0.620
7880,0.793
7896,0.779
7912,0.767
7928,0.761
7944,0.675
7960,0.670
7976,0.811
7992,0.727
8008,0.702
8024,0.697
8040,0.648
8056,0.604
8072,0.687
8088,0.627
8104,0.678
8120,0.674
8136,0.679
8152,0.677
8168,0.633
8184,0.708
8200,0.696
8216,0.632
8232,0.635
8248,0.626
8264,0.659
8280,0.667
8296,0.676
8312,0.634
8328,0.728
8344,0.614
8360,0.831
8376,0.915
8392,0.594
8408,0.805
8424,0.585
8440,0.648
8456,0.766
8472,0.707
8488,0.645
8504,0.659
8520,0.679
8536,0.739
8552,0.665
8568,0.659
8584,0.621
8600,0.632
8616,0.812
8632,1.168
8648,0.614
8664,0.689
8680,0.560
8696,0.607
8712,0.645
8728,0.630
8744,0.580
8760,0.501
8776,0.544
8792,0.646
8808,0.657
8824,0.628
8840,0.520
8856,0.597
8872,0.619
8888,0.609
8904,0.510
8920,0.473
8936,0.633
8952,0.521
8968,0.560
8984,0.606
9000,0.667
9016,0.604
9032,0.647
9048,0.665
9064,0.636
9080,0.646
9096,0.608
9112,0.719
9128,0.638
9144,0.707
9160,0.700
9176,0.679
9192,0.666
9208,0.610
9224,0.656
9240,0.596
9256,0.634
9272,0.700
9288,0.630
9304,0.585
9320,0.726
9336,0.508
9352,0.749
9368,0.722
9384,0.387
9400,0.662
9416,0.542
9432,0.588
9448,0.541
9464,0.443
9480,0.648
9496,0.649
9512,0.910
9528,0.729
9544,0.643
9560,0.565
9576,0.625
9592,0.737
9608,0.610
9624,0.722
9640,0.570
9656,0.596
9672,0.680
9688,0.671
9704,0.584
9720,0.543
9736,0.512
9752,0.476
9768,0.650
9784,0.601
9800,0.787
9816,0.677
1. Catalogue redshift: 0.72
